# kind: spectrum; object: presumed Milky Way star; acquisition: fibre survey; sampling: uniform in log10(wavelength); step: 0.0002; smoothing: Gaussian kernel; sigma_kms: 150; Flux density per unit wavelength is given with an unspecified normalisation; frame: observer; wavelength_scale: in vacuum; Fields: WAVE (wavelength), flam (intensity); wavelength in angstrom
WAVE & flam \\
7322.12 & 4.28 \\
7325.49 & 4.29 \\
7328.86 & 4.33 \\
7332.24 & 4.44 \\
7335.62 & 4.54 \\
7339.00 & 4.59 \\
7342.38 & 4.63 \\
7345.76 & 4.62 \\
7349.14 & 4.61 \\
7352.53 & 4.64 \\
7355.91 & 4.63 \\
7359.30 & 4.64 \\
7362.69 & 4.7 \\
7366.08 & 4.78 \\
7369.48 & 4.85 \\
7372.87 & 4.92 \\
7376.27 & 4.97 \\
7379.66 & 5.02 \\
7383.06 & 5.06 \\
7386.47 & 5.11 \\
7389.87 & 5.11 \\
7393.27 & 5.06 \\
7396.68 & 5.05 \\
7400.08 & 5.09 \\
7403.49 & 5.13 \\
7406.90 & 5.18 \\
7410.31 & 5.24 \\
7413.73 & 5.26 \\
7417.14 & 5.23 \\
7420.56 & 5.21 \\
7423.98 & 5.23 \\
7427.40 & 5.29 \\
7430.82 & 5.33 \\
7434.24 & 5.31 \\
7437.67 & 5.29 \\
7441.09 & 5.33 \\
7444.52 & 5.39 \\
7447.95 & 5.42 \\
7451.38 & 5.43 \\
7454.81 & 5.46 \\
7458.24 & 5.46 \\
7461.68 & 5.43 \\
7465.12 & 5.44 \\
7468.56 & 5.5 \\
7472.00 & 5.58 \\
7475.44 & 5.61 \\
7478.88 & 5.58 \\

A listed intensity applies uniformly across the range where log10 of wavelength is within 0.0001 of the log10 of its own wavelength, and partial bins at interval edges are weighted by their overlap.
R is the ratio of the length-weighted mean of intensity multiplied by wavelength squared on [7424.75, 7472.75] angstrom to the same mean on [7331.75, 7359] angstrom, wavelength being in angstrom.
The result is 1.2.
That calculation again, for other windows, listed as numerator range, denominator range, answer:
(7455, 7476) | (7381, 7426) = 1.08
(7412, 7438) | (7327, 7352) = 1.19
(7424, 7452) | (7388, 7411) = 1.05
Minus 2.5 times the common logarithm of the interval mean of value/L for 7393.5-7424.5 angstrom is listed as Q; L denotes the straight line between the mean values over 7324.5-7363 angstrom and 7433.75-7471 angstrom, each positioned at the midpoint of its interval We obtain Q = -0.022 mag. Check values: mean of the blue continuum 4.56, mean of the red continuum 5.41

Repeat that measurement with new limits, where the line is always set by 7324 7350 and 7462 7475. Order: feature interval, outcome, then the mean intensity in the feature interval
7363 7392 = -0.03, 4.97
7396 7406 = -0.02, 5.1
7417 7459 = -0.01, 5.34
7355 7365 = 0.00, 4.67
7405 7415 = -0.03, 5.22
